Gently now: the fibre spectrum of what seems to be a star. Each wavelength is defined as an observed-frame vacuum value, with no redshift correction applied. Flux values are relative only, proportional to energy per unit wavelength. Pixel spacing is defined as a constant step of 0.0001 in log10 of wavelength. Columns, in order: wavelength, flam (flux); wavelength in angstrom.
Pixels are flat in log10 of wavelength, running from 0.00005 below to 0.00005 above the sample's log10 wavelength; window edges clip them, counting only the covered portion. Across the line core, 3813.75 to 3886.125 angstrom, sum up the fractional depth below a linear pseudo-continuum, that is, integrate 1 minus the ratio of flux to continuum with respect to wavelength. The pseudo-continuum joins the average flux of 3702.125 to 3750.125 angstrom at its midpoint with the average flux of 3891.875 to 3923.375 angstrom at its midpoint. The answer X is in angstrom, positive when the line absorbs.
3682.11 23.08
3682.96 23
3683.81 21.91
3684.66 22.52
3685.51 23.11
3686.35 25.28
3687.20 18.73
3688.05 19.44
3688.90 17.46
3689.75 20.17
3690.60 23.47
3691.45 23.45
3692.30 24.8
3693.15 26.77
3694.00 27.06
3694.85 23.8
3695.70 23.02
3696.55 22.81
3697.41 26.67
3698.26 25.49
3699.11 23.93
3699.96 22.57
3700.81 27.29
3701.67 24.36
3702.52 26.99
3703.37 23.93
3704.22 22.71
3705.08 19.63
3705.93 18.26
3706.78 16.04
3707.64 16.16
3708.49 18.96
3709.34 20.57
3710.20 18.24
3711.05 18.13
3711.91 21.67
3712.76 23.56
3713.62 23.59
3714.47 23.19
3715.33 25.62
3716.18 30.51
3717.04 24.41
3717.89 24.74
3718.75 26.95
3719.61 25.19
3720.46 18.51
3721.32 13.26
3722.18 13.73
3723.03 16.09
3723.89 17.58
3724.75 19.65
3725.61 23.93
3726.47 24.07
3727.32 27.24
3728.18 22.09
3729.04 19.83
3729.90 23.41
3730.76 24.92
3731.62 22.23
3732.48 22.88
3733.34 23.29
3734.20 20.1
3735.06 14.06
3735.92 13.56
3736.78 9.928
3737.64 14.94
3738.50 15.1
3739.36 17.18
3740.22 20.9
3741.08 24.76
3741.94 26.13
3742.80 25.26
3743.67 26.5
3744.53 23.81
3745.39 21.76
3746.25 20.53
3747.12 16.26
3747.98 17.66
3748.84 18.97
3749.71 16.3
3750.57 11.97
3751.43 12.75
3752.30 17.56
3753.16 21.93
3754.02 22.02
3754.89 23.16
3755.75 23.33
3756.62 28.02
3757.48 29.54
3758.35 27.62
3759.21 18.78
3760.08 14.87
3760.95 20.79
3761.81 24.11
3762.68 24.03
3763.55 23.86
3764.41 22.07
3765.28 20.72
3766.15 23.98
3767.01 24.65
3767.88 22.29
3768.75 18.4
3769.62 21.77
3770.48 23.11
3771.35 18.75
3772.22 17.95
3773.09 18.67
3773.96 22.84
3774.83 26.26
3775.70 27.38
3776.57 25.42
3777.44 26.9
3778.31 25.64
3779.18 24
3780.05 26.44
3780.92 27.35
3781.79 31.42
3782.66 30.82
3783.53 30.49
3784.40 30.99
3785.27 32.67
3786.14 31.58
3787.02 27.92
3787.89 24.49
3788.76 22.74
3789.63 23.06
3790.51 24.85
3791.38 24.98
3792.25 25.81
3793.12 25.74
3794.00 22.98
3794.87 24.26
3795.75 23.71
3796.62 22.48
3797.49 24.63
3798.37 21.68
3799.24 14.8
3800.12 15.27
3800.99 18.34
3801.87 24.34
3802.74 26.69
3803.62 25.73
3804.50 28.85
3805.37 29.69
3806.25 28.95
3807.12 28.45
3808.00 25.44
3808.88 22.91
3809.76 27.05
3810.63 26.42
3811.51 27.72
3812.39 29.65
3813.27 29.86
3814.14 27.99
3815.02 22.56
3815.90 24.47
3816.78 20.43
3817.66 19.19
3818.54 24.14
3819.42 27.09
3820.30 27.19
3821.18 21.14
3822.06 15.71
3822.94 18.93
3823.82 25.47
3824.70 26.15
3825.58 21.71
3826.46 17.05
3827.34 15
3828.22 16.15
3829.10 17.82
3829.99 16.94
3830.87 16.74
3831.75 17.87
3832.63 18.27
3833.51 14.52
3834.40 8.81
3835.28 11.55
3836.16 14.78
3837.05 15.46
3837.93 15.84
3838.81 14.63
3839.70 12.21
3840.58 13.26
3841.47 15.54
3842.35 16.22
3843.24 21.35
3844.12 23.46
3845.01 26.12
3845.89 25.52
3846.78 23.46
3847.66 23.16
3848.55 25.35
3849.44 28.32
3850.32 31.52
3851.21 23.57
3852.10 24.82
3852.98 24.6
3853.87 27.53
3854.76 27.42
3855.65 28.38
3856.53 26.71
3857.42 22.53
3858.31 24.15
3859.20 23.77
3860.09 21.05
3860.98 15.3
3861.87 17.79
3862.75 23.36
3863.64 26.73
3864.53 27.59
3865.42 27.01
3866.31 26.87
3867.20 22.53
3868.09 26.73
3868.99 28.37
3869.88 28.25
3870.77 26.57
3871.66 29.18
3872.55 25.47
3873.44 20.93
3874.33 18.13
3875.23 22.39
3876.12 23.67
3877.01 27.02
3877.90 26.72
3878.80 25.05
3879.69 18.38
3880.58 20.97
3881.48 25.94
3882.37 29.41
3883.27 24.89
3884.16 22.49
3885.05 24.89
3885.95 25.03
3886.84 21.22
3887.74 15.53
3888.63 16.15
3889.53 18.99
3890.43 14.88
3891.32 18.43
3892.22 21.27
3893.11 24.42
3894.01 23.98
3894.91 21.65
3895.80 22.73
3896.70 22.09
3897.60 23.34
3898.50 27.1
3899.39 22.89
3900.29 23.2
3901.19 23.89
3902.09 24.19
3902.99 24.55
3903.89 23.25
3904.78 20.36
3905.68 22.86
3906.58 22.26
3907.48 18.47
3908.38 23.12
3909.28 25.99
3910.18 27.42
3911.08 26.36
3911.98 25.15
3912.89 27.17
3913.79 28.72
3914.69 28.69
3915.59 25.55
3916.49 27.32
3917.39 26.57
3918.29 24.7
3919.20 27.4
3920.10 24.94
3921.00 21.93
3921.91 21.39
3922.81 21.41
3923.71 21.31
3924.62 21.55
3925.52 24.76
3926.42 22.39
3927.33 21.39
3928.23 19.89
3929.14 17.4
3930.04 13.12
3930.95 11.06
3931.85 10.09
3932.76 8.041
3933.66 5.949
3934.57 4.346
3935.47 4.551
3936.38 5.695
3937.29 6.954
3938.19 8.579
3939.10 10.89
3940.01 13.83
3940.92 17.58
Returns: 2.9 angstrom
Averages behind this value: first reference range 20.8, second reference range 24.2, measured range 22.2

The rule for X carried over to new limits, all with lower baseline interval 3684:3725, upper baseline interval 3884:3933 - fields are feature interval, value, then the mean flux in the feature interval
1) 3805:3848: 2.2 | 21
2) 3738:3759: 0.9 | 21.2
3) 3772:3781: -1.0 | 24.5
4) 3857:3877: -1.8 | 24.1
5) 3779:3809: -4.7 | 25.6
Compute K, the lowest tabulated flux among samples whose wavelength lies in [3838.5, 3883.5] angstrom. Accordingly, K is 12.21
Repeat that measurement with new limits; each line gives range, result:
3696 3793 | 9.928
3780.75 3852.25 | 8.81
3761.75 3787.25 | 17.95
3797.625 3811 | 14.8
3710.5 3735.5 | 13.26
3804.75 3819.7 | 19.19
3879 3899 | 14.88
